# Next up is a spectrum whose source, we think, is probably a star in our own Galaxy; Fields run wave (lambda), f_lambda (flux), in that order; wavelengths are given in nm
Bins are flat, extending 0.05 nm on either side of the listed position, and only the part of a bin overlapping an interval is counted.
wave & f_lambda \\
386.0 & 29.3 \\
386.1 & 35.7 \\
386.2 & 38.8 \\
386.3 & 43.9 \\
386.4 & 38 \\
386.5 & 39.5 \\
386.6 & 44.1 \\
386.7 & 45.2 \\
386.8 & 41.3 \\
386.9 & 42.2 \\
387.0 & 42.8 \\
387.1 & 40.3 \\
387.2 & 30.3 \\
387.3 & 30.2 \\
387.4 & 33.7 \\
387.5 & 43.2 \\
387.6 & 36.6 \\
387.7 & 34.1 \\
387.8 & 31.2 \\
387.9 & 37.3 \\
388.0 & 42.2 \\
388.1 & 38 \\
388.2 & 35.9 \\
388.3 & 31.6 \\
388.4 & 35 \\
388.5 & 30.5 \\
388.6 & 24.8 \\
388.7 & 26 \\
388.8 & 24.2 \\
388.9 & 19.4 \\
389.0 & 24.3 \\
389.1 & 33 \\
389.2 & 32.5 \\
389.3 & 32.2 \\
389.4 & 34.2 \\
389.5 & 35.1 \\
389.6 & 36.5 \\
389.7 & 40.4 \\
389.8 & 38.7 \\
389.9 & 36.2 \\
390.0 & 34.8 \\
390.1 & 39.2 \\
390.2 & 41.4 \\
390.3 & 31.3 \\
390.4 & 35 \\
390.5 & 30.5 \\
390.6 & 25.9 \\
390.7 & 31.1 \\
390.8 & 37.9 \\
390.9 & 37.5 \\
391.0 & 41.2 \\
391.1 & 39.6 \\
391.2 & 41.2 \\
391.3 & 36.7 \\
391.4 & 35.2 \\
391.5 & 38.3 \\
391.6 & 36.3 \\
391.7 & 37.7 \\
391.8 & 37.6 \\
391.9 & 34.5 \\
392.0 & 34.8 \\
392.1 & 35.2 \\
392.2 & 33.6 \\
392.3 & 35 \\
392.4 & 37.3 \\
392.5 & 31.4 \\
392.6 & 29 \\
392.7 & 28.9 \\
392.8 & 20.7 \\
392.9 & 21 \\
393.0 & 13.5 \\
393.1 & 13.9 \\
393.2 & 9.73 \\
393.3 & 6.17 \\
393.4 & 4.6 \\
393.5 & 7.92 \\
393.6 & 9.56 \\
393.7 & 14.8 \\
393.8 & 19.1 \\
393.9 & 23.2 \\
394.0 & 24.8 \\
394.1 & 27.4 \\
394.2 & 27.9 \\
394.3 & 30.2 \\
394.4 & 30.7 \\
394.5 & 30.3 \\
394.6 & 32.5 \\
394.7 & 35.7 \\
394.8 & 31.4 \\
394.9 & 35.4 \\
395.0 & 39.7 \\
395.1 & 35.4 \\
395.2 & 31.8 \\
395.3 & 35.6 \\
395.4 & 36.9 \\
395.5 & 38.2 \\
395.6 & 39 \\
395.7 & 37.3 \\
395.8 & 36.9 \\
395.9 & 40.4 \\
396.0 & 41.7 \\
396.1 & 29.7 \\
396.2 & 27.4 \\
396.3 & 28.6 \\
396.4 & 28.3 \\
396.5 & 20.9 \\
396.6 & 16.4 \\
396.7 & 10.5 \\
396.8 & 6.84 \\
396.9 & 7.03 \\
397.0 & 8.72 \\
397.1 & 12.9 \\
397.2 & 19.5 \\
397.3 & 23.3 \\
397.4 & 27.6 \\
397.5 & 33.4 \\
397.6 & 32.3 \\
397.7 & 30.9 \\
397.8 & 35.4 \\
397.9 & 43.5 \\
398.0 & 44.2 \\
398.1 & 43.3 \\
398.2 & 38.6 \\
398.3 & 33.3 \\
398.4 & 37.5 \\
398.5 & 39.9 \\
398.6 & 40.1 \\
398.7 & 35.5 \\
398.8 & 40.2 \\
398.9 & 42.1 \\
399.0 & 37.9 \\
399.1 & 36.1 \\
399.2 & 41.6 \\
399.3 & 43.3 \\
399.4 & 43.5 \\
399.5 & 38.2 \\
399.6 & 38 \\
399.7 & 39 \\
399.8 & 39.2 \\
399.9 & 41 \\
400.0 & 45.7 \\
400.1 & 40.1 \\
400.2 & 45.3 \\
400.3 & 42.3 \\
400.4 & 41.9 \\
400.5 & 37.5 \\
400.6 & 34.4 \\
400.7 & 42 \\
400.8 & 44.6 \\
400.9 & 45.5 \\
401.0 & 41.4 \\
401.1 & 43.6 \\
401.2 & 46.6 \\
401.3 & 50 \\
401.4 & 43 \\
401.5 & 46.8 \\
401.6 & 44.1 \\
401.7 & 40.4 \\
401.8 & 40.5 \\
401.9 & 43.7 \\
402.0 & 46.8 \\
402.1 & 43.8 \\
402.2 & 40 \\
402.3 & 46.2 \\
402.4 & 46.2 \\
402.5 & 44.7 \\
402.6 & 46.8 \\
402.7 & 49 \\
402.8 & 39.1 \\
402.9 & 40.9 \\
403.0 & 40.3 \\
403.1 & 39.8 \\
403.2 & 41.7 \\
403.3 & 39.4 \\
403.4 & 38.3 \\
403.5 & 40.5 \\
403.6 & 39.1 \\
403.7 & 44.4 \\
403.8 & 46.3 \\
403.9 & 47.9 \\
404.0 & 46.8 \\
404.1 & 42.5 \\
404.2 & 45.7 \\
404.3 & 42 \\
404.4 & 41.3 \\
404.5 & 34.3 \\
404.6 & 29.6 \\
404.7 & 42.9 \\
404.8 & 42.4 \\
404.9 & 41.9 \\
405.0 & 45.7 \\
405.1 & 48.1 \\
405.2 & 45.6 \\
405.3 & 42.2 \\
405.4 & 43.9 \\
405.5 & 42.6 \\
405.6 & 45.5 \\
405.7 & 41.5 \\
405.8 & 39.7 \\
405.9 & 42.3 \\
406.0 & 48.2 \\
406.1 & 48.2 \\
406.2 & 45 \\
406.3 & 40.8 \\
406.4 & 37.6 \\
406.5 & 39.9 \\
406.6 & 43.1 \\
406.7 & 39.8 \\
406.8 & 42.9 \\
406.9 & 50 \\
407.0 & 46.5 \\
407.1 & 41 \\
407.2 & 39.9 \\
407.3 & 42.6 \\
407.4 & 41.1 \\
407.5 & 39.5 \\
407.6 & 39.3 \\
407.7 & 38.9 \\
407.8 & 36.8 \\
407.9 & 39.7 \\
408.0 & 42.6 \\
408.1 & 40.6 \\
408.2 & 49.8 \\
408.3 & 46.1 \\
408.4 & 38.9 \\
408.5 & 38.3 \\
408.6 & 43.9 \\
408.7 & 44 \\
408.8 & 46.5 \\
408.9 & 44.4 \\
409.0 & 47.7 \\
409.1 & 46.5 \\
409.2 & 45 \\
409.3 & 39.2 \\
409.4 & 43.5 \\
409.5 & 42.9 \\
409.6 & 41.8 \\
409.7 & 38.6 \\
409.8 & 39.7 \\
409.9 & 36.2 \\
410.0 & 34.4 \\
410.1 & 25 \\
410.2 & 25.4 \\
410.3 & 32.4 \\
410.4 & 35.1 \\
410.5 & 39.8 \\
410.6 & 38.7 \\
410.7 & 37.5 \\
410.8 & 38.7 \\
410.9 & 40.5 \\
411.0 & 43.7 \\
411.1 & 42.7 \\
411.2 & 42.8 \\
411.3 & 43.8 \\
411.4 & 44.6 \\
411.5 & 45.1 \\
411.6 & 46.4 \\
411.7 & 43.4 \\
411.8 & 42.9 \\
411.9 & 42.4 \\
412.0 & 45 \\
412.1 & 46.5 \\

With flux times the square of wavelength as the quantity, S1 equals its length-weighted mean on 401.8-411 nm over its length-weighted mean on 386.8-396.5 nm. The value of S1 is 1.42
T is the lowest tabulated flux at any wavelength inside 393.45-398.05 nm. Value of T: 6.84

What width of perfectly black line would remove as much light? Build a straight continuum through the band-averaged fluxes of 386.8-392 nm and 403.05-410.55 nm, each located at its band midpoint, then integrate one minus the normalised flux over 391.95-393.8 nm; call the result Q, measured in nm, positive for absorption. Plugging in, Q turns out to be 0.75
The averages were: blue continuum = 34.9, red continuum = 41.5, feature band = 21.4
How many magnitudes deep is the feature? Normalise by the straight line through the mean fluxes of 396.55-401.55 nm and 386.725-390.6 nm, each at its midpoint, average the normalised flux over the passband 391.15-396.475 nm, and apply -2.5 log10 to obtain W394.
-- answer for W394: 0.19 mag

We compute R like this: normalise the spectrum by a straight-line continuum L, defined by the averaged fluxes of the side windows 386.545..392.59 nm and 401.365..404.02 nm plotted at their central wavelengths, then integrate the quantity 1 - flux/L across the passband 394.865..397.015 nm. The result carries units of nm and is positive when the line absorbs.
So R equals 0.55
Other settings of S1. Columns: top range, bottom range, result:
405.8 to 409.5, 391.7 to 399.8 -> 1.52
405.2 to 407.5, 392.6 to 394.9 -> 2.12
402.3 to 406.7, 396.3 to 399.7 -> 1.41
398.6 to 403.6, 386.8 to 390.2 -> 1.30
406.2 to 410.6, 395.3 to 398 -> 1.55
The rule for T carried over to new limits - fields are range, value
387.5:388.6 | 24.8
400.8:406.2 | 29.6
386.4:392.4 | 19.4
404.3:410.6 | 25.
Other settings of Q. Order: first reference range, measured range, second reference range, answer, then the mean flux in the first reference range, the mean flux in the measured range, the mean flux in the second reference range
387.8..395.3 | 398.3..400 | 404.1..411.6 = -0.189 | 30.5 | 39.6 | 41.5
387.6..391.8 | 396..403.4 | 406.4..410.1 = 0.272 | 34.3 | 37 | 41.7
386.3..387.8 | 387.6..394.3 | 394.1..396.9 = 0.939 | 38.6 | 30.1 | 30.5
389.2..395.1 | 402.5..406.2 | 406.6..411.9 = -0.460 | 30.3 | 42.7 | 41.1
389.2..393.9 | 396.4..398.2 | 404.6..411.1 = 0.482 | 30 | 25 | 41.4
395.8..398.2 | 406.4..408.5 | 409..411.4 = -0.293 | 27.1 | 41.8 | 39.2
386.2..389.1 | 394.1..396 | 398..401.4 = 0.198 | 35.2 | 34.7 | 41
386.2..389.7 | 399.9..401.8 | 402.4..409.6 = -0.115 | 35.1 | 42.9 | 42.6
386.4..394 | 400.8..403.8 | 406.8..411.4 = -0.463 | 31.7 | 43.3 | 40.8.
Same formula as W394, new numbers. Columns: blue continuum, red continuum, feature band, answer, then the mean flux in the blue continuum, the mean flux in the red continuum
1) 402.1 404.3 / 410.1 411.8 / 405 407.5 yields -0.037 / 43.1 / 39.7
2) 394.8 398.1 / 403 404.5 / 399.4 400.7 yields -0.133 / 29.5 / 42.2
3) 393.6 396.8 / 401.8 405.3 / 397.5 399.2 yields -0.108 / 29.6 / 42.7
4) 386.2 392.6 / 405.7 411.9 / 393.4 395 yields 0.416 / 35.4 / 41.4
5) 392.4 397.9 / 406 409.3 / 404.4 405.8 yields -0.070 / 25.7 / 42.7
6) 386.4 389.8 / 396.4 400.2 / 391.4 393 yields 0.059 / 34.9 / 32.7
